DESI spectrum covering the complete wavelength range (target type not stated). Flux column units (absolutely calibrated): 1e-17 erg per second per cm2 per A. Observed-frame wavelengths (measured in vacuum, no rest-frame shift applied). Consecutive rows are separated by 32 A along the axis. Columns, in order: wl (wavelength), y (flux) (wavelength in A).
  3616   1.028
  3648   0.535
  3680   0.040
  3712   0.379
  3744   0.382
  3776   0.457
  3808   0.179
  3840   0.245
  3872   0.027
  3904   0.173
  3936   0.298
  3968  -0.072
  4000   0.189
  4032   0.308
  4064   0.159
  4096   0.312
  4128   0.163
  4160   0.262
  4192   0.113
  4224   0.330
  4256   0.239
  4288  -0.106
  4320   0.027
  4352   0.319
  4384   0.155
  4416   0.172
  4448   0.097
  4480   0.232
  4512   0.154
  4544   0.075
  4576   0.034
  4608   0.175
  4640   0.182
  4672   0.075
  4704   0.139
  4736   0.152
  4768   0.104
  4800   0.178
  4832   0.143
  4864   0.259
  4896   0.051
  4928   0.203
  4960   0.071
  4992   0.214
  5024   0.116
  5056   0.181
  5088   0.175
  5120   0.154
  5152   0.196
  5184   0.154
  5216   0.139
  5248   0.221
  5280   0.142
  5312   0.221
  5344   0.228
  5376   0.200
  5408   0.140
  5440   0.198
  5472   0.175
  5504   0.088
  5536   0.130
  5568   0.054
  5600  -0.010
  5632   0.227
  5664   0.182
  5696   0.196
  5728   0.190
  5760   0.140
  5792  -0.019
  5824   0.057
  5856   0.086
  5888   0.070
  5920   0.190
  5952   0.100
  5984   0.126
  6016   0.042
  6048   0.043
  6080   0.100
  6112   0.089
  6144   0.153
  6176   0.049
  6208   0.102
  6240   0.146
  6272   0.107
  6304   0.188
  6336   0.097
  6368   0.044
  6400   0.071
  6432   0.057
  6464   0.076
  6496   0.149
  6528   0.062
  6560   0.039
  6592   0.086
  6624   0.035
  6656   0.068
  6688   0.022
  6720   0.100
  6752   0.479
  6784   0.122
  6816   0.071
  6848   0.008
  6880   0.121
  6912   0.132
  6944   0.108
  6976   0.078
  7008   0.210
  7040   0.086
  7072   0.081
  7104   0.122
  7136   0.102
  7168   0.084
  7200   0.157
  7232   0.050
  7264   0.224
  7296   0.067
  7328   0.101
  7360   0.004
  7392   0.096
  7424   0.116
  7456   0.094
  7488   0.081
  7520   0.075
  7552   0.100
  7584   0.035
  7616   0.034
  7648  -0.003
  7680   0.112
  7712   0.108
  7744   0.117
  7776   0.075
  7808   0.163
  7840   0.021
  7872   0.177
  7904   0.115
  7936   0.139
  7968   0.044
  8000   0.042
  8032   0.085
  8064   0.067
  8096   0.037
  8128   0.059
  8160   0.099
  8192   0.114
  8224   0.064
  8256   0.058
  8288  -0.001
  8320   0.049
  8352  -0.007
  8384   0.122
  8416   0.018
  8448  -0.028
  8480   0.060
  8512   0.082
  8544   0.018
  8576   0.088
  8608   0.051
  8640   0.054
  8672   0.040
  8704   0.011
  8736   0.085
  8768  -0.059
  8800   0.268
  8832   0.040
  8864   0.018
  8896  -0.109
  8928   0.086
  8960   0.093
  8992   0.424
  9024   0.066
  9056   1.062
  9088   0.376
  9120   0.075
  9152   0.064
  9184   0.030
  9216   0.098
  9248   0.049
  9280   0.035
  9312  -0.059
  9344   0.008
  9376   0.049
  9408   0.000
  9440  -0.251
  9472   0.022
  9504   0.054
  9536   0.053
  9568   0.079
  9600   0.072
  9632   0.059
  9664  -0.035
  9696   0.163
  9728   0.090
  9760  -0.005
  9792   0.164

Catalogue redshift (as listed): 0.811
